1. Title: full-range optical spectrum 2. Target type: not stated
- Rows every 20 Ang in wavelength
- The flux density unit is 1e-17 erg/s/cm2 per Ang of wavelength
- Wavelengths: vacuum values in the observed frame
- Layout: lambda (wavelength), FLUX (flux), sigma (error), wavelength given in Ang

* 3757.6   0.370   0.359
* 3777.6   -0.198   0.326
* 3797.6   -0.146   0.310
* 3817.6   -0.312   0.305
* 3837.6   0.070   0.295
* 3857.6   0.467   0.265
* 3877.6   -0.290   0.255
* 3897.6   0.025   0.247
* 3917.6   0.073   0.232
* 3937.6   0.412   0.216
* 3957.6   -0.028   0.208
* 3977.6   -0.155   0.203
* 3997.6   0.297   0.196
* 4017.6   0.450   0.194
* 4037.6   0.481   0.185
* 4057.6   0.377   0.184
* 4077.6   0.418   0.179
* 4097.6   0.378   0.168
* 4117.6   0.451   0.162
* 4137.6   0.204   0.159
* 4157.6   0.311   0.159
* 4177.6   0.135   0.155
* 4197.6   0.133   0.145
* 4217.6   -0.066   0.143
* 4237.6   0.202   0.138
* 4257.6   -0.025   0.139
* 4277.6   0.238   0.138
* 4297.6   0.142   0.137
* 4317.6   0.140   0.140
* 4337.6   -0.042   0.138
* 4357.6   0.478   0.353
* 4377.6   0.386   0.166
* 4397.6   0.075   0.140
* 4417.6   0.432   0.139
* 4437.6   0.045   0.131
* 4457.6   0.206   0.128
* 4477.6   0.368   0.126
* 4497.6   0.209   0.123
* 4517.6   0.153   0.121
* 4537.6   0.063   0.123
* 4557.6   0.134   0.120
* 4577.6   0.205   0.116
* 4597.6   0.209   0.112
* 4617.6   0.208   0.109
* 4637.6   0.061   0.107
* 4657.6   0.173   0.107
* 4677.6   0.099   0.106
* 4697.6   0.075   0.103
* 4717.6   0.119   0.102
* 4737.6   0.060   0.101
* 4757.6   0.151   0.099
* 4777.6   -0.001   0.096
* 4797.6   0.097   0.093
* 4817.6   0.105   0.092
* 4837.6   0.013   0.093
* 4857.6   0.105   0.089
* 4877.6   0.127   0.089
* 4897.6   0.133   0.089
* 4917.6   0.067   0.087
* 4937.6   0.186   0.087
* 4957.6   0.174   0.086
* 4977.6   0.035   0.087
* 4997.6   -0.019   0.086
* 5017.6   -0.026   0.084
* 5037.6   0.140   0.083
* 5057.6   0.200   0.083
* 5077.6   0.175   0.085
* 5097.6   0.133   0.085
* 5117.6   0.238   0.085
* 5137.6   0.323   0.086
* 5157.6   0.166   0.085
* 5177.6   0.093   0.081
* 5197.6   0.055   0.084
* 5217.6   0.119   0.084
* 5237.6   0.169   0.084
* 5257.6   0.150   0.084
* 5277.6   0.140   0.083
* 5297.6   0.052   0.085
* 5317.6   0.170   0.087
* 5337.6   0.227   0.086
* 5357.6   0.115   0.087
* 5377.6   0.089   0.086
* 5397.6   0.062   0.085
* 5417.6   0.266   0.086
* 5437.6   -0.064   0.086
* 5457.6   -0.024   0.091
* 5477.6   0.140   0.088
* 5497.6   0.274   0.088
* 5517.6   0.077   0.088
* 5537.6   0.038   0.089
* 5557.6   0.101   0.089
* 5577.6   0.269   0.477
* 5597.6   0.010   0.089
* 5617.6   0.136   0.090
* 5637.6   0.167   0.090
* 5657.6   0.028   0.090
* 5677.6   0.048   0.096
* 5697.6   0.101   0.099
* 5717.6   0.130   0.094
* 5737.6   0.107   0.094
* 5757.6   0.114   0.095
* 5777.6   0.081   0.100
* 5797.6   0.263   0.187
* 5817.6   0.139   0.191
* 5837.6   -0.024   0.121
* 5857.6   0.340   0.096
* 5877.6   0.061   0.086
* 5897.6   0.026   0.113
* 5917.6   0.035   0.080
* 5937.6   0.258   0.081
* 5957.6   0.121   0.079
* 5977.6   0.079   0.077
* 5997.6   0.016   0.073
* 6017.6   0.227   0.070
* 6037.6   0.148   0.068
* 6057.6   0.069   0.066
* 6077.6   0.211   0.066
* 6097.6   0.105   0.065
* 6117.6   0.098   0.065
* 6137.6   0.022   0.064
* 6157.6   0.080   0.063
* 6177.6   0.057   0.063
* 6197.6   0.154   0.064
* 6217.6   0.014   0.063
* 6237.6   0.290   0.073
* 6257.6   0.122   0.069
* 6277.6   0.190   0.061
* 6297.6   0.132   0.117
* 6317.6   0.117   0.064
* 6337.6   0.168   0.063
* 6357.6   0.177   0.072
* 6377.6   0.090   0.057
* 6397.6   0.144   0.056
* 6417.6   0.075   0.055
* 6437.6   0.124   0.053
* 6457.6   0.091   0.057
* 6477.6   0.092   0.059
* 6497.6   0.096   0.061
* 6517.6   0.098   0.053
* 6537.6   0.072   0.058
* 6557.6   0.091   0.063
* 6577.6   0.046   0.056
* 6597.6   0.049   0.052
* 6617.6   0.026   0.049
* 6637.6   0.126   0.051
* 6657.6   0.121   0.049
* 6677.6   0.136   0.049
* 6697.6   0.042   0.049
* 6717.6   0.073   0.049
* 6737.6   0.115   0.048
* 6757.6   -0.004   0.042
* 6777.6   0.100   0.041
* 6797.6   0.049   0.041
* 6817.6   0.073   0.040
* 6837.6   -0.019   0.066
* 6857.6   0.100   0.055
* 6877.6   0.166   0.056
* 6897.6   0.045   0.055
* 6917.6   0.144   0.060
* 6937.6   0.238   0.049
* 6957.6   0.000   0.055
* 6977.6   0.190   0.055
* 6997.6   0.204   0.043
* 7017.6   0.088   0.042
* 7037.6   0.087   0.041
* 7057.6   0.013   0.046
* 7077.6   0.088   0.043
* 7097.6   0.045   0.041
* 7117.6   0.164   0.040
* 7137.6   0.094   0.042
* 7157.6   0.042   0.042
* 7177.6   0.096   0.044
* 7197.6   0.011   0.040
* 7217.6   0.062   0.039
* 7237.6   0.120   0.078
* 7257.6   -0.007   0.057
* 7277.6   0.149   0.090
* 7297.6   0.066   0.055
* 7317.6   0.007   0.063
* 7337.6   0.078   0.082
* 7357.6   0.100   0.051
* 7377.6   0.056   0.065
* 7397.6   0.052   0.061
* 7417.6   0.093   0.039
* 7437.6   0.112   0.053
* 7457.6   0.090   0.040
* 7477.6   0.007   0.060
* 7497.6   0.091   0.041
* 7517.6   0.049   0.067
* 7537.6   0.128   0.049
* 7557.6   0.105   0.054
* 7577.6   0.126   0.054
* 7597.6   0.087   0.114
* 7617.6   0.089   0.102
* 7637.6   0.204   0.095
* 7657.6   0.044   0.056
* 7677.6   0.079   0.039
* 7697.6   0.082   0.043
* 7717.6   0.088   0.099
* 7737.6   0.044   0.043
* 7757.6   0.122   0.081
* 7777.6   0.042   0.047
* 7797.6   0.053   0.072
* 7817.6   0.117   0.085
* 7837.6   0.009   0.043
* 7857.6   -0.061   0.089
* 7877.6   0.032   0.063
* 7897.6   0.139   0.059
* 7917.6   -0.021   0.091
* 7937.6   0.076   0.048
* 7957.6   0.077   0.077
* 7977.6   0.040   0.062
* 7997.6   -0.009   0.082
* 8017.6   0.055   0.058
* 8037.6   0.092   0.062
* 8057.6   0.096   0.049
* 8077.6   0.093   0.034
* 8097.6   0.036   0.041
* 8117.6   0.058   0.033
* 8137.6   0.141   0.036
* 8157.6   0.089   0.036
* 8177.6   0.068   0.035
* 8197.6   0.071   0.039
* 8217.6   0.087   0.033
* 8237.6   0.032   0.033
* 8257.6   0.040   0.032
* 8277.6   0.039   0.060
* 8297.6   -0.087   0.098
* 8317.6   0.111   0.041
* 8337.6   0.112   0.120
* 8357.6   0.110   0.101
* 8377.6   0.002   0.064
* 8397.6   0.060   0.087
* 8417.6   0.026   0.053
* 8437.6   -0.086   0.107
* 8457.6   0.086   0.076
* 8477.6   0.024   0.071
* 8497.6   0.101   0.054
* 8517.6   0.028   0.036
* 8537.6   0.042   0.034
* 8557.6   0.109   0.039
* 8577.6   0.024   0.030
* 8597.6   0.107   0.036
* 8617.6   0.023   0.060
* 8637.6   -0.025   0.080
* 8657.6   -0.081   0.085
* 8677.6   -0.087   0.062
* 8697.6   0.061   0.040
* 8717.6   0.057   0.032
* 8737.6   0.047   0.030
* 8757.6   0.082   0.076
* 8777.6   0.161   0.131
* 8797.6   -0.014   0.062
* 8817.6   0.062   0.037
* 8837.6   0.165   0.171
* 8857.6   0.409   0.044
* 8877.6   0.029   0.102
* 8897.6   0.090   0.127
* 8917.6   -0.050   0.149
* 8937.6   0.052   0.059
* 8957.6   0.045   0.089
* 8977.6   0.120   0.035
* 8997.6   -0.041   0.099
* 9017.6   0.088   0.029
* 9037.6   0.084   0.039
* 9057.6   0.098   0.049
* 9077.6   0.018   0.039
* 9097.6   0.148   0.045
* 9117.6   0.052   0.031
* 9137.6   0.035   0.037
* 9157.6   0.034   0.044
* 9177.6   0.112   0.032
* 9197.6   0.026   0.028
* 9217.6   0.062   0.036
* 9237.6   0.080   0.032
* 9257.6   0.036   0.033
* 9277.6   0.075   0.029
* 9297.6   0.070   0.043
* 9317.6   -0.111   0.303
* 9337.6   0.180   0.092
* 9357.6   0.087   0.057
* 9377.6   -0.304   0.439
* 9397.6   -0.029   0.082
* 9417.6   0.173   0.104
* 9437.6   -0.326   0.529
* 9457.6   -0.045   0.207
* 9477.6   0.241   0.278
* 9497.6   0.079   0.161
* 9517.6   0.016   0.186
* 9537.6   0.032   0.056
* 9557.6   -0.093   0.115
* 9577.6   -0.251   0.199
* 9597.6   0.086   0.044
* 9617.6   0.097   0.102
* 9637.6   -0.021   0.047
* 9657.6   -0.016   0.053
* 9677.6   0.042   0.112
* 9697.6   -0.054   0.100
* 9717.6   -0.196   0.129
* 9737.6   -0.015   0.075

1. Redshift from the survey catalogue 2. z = 1.37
